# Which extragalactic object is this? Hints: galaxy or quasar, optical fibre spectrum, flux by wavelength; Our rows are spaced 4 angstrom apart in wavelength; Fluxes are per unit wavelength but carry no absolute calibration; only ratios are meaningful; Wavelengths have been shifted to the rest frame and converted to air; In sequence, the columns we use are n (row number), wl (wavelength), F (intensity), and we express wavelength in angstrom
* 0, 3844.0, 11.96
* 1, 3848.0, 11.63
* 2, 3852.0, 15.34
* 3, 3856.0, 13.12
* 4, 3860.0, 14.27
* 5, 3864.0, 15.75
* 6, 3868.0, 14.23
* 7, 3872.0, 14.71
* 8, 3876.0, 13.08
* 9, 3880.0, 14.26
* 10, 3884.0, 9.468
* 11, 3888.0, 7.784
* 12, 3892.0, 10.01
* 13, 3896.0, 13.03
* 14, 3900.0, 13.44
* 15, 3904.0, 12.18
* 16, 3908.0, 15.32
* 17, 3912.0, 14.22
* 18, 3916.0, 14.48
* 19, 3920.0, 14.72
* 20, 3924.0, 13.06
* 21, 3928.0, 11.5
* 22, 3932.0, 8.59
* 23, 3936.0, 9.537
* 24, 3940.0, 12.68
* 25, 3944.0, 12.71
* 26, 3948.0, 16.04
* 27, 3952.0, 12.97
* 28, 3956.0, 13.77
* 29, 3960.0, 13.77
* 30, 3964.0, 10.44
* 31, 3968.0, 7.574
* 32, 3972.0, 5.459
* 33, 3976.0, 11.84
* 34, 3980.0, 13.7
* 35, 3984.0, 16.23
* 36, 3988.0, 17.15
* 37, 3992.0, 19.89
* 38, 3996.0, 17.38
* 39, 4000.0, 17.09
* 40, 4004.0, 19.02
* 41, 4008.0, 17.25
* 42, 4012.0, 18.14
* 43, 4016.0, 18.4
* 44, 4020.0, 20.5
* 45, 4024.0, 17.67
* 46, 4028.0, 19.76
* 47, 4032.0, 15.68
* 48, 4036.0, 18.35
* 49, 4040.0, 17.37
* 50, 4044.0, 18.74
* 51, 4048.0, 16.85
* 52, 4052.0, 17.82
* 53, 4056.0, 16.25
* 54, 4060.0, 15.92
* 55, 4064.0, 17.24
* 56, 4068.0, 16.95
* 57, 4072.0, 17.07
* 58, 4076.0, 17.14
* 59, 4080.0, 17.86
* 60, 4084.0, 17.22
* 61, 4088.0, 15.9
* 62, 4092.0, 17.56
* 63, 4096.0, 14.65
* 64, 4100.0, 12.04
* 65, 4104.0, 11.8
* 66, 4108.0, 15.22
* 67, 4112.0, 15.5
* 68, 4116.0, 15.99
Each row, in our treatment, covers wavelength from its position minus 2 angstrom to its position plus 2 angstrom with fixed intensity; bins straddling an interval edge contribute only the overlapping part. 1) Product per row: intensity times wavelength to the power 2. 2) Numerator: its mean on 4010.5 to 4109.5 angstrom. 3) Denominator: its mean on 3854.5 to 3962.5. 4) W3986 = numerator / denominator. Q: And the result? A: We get 1.41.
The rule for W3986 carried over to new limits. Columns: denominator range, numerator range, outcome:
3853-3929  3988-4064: 1.46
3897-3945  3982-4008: 1.45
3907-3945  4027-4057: 1.48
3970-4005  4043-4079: 1.16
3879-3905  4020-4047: 1.72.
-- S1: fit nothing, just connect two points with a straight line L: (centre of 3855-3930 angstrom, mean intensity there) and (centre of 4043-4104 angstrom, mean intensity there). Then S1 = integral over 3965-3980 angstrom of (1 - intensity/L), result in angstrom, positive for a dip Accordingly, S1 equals 5.58 angstrom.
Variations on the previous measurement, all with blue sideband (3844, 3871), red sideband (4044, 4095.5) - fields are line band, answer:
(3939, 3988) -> 9.5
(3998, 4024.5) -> -3.6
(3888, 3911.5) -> 3.4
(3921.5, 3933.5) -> 2.9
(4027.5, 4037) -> -0.7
